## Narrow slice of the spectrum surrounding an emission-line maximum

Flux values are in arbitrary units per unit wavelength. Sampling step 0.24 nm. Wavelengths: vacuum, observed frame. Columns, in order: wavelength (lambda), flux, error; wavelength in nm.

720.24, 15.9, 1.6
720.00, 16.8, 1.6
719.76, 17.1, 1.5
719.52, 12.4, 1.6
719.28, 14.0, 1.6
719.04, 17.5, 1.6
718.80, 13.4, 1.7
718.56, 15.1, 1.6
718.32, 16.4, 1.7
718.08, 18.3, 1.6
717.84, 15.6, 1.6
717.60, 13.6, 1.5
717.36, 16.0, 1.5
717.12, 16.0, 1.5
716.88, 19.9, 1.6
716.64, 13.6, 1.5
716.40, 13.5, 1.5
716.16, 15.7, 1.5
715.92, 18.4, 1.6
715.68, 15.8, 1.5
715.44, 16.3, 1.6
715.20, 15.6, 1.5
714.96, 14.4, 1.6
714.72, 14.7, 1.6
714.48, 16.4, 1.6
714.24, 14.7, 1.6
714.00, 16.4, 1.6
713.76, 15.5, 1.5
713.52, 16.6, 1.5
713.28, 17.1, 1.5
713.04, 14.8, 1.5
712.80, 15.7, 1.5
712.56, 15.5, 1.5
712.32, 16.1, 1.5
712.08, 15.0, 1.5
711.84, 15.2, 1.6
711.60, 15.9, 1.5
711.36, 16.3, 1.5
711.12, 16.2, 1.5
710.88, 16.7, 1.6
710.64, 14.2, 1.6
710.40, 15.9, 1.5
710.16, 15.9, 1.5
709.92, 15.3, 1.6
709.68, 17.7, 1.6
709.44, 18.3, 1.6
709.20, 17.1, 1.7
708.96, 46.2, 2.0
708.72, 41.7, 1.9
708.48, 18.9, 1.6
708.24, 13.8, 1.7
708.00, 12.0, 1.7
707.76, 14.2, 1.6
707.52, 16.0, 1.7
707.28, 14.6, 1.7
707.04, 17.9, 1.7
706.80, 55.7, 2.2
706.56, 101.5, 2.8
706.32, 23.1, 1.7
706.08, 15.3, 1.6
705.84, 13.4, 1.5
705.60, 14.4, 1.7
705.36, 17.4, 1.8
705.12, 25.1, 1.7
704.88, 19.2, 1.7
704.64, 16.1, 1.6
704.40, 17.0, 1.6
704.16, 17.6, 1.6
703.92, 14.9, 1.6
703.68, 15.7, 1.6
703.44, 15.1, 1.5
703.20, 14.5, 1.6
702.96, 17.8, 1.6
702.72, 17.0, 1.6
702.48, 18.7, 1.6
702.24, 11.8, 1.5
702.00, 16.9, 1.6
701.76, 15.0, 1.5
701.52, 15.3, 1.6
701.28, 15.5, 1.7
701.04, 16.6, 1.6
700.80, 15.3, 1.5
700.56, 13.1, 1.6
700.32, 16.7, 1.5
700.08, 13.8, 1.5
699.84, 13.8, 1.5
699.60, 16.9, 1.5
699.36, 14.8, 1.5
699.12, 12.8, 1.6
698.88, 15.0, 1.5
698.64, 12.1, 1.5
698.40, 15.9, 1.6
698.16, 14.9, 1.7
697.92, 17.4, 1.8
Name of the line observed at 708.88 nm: [N II] 6583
